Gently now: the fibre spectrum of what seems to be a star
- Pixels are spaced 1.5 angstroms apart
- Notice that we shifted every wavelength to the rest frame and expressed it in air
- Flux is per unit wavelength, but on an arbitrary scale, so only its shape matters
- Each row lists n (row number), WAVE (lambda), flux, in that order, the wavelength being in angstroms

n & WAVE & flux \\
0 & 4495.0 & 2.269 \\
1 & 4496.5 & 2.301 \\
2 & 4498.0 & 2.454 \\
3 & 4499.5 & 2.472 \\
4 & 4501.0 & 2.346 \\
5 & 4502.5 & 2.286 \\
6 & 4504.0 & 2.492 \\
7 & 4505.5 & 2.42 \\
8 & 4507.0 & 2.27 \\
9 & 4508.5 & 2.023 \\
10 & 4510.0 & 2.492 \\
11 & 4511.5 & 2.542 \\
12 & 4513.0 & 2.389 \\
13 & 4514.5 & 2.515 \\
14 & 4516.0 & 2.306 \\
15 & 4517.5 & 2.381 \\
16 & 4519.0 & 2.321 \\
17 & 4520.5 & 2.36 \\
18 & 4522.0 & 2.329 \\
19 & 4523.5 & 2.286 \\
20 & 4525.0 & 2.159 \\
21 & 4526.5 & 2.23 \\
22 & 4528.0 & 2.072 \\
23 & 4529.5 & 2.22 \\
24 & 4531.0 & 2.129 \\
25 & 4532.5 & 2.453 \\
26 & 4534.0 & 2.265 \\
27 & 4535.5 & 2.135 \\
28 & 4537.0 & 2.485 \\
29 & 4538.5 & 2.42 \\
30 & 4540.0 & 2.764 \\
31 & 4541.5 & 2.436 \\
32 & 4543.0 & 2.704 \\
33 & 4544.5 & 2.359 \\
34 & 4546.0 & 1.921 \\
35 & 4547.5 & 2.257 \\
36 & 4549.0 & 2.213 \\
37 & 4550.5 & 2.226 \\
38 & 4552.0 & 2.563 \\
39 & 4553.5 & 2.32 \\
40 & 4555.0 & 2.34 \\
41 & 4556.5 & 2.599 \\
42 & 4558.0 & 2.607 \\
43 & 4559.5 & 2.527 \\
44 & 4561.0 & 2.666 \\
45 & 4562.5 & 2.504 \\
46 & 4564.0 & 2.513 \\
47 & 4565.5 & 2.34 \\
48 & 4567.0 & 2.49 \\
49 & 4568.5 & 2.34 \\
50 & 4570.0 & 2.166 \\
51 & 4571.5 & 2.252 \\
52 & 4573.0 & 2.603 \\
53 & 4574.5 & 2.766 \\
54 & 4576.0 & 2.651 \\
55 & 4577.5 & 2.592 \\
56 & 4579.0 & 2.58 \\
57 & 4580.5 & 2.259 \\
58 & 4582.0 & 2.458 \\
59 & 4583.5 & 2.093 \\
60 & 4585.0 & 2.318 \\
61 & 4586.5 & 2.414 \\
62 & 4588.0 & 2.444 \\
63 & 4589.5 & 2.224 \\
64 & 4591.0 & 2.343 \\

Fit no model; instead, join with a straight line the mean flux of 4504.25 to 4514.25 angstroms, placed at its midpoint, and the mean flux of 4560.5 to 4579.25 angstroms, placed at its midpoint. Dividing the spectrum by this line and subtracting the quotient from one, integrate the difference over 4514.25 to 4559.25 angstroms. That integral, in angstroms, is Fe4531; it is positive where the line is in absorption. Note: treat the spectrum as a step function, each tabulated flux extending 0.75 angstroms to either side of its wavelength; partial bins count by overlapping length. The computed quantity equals 1.49 angstroms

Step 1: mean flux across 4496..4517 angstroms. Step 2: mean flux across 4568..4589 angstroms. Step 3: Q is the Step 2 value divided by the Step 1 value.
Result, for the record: 1.0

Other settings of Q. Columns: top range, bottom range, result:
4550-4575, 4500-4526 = 1.05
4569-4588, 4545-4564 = 1.01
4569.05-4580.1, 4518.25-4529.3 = 1.11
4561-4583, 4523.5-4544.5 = 1.05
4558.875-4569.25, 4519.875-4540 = 1.08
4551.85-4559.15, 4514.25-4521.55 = 1.05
